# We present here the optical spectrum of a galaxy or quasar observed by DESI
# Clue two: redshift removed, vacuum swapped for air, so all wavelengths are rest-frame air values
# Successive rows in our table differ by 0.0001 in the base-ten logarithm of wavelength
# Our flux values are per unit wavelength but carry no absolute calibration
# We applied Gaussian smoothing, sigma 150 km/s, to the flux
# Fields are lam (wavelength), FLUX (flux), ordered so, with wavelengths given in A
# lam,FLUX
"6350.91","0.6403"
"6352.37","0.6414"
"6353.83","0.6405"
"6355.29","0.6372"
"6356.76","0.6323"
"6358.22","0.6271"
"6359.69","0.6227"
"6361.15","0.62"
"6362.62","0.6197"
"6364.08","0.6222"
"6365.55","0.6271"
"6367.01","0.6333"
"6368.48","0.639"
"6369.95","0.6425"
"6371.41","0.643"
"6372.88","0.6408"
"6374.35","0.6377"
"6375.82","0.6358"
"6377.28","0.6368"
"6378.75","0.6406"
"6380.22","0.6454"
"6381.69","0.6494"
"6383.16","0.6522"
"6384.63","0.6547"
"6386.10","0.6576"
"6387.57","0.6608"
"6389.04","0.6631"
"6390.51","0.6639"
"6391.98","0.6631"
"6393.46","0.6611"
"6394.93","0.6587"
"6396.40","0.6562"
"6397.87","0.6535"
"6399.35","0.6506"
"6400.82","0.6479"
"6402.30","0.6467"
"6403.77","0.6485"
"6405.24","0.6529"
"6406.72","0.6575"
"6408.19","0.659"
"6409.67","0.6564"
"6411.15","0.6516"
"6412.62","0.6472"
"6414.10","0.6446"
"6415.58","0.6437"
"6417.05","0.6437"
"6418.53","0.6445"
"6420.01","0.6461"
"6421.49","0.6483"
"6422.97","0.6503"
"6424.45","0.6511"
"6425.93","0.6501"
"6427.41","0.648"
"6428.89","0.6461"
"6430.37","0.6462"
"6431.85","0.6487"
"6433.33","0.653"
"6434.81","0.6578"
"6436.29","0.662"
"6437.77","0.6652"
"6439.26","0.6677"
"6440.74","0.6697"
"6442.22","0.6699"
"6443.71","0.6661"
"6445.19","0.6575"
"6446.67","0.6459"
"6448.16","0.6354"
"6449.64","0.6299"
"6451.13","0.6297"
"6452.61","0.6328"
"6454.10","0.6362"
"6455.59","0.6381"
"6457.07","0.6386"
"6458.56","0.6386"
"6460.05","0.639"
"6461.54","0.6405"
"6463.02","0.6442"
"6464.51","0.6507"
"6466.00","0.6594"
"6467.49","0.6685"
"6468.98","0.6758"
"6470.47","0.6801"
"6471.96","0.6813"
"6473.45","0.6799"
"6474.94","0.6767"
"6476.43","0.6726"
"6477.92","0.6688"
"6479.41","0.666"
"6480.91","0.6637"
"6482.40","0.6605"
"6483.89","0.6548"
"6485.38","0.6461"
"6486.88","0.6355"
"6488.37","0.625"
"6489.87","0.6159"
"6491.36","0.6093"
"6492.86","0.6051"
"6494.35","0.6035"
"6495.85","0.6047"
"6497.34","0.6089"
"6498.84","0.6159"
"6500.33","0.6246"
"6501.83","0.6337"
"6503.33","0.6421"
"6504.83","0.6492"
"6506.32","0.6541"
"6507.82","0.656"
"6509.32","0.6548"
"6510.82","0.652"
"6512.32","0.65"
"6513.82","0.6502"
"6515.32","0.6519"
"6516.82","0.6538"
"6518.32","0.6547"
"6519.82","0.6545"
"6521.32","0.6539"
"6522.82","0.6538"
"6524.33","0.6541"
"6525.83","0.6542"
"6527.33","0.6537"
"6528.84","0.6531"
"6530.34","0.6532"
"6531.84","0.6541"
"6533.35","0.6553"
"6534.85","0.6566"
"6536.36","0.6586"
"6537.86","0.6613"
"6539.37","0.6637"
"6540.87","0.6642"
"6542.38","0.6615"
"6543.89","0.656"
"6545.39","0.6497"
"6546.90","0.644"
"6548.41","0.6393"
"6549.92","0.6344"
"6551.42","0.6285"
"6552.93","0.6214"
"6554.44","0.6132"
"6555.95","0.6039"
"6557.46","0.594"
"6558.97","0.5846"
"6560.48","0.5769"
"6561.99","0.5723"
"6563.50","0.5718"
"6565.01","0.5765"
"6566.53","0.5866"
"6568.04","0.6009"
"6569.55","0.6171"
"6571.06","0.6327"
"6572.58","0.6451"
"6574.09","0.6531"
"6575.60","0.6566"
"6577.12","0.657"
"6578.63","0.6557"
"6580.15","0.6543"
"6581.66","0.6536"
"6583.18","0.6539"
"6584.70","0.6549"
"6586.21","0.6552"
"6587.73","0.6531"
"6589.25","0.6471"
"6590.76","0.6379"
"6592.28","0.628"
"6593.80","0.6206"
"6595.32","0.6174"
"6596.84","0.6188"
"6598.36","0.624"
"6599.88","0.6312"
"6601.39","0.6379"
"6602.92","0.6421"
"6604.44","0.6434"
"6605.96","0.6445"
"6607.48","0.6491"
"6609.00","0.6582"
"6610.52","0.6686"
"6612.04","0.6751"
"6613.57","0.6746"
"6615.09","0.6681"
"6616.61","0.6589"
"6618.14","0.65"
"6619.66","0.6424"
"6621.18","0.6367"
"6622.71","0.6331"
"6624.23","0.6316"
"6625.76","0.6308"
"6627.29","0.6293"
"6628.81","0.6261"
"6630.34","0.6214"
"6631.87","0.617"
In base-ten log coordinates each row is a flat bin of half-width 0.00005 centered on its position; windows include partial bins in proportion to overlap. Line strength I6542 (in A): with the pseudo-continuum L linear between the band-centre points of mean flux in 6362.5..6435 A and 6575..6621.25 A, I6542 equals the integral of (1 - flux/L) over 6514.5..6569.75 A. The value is 1.21 A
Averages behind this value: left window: 0.648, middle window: 0.634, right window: 0.648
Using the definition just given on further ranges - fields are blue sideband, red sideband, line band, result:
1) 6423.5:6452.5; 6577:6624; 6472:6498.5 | 0.4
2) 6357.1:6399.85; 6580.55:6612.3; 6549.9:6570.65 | 1.5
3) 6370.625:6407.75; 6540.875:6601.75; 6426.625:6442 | -0.3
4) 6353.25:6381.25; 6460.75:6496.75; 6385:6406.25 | -0.6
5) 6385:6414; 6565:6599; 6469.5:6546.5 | -0.7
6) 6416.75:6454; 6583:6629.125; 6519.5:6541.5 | -0.3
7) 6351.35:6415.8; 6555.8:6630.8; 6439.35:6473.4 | -0.6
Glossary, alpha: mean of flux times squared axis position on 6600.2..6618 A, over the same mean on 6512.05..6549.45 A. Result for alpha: 1.0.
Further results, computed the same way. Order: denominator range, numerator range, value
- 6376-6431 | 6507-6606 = 1.03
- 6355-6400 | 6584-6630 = 1.07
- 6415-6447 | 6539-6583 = 1.00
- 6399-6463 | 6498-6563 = 1.02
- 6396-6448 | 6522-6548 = 1.04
